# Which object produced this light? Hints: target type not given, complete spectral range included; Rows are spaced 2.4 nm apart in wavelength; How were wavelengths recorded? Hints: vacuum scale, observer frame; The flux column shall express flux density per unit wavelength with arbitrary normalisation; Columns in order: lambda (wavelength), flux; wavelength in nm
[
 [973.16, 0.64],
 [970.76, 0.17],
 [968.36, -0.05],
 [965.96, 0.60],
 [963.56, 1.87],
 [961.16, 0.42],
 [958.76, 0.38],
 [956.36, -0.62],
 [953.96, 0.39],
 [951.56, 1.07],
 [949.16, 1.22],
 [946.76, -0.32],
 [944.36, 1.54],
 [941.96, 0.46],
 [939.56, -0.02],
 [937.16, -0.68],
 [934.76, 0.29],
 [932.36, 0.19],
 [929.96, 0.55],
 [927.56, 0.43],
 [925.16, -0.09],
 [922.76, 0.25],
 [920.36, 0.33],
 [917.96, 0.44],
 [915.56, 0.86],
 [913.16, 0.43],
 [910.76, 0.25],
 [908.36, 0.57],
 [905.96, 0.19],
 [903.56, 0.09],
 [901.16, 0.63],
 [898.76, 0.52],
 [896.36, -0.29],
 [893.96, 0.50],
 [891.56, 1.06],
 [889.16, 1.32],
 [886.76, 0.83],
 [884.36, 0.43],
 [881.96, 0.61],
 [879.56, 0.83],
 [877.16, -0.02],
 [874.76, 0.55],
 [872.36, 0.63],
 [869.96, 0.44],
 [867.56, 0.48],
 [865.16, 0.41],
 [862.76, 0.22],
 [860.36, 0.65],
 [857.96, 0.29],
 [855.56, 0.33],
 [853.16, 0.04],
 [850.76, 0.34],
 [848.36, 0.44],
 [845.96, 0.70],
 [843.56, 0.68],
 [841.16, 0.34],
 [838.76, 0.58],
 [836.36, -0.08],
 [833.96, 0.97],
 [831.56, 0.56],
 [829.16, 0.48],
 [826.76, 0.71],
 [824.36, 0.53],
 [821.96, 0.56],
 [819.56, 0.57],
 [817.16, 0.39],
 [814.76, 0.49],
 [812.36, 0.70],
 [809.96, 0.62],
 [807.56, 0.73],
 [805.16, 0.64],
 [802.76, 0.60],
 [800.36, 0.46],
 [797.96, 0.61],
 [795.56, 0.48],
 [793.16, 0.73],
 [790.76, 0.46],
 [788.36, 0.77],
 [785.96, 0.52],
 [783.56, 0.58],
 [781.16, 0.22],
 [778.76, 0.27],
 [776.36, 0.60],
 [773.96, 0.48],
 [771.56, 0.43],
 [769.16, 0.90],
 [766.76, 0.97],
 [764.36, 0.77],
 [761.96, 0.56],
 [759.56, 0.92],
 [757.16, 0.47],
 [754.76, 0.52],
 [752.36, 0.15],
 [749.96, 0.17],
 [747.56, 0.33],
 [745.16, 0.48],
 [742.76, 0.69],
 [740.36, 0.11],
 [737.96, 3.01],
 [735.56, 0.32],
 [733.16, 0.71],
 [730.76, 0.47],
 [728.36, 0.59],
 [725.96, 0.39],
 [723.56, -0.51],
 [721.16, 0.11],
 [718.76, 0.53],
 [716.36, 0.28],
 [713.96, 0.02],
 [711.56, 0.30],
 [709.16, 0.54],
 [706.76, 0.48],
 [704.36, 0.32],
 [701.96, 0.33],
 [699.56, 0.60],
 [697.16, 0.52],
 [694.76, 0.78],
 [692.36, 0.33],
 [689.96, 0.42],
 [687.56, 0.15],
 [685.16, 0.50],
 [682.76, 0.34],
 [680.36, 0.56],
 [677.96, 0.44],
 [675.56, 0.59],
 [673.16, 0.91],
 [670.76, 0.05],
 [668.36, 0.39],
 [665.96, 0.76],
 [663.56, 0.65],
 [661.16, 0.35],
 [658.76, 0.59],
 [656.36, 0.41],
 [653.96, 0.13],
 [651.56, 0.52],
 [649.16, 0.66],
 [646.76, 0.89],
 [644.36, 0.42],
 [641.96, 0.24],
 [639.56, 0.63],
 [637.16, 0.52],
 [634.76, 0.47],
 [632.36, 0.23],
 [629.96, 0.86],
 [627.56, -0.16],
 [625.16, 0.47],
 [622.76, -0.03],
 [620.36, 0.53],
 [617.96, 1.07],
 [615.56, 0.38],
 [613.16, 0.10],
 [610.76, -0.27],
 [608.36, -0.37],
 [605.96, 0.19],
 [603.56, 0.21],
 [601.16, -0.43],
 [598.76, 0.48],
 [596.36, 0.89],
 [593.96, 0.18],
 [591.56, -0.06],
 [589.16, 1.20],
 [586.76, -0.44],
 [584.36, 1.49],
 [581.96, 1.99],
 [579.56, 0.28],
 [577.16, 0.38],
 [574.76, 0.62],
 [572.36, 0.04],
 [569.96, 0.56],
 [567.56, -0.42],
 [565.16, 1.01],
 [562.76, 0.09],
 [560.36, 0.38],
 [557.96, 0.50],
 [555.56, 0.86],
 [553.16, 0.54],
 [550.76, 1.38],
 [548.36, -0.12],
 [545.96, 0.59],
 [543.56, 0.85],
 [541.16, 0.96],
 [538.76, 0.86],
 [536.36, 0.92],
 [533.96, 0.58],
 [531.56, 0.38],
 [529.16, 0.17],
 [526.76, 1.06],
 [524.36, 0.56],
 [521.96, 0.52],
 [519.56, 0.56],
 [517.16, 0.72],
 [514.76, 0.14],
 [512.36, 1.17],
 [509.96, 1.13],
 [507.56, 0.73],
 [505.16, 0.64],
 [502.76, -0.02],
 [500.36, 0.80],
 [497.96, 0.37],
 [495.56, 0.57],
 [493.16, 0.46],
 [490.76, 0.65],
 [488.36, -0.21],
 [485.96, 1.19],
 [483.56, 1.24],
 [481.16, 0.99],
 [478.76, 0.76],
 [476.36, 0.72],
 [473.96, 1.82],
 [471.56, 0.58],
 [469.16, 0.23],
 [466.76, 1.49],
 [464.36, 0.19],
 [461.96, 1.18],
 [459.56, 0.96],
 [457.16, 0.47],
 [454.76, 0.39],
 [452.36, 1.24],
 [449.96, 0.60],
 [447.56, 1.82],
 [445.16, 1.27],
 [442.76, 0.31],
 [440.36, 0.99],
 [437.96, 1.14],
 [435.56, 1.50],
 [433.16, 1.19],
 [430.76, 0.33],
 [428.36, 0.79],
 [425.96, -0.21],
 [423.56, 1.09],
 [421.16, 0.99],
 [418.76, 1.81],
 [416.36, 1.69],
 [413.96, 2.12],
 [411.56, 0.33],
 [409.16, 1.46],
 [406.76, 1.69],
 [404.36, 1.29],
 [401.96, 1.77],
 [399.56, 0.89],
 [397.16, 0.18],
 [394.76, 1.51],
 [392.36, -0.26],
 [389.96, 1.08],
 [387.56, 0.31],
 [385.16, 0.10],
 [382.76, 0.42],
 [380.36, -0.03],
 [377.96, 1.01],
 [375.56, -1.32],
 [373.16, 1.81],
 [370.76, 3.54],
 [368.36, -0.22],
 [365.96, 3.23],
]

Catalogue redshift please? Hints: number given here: 0.980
